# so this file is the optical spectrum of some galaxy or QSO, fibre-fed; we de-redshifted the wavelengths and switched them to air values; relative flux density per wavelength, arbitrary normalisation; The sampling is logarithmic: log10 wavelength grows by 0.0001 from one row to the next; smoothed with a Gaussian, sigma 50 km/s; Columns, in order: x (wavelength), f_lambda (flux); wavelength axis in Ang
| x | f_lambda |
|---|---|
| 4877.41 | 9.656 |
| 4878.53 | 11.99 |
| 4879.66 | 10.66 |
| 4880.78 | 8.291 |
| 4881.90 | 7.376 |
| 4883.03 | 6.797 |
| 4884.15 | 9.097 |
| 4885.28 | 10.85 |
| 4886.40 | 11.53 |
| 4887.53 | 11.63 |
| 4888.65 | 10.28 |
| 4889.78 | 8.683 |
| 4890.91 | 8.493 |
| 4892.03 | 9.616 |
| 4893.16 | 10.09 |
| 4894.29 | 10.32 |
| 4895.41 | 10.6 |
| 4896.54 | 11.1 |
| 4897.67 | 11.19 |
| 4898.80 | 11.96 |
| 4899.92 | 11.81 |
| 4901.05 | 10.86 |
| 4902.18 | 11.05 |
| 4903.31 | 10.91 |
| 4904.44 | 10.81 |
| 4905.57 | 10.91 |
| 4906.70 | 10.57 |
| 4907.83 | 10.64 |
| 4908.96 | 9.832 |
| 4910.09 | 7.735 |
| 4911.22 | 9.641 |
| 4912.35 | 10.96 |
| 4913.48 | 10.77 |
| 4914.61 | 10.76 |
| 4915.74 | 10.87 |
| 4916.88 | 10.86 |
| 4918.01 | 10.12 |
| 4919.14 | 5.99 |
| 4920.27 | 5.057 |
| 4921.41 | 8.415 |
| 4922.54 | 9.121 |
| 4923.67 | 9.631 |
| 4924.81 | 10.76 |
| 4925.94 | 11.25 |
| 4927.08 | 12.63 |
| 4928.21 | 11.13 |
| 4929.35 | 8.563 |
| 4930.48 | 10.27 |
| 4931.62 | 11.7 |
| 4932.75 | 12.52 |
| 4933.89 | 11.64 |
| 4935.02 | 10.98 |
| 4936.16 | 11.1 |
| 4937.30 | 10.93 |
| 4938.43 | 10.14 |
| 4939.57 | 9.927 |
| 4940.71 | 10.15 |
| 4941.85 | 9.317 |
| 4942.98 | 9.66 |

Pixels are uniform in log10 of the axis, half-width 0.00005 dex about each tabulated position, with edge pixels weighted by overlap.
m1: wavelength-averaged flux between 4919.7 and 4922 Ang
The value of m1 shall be 6.76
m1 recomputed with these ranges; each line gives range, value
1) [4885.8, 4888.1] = 11.6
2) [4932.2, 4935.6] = 11.7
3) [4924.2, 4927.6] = 11.5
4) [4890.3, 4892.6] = 9.04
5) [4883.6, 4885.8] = 9.94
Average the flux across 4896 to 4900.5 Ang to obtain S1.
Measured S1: 11.5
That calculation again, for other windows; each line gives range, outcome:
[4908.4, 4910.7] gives 8.8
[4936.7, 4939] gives 10.6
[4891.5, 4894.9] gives 10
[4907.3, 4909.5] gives 10.2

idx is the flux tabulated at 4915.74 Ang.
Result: 10.87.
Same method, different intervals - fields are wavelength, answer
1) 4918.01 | 10.12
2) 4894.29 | 10.32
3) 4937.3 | 10.93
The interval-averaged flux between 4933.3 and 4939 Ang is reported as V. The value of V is 11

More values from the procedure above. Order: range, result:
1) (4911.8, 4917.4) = 10.8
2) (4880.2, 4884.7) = 7.91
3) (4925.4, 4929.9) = 10.9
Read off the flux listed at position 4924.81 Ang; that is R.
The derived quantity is 10.76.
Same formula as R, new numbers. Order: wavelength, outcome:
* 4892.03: 9.616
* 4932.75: 12.52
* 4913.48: 10.77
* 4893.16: 10.09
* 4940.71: 10.15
